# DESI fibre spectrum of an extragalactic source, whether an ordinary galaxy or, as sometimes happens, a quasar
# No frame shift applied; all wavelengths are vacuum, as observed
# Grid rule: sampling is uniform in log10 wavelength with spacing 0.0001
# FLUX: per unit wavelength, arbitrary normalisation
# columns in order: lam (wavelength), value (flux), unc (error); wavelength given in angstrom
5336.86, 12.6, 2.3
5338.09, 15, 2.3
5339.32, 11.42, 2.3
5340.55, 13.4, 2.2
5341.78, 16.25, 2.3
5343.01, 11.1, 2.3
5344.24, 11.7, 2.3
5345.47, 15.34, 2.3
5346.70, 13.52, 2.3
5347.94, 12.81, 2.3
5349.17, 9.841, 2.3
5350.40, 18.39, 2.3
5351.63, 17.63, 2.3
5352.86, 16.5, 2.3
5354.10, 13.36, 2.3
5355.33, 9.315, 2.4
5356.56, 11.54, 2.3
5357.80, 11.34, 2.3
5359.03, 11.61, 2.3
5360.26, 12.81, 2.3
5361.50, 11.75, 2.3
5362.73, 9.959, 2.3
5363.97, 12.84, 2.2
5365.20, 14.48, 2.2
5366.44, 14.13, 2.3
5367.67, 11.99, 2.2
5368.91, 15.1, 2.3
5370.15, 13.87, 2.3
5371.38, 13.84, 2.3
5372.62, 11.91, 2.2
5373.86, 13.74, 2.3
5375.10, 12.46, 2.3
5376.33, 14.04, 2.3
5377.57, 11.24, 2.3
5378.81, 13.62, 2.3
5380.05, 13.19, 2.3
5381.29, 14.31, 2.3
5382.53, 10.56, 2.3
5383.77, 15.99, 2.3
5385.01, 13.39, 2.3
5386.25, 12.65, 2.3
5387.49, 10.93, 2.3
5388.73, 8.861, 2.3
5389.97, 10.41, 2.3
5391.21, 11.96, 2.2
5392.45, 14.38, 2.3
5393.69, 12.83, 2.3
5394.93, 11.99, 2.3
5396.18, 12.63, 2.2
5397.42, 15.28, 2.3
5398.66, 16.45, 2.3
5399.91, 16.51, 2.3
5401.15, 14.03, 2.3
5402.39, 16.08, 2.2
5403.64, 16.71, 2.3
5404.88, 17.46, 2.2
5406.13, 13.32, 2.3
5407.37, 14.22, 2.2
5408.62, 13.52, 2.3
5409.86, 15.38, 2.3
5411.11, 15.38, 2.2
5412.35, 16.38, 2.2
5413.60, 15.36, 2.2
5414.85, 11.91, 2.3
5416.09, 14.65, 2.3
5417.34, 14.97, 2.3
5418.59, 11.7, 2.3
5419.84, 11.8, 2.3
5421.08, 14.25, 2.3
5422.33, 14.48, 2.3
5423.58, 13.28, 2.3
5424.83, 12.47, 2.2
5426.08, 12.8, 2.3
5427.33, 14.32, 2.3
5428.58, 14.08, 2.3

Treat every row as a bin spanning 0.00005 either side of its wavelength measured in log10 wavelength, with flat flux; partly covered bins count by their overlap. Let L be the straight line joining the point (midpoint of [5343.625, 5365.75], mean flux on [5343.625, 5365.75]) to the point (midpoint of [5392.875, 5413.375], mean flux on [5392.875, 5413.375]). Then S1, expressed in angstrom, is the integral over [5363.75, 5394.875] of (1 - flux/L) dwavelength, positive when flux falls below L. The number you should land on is 2.4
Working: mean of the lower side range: 13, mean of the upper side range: 14.9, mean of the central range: 12.9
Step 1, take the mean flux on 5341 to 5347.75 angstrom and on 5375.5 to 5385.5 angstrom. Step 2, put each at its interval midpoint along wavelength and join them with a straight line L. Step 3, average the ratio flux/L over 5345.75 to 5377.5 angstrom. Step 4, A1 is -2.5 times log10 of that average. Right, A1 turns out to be 0.02 mag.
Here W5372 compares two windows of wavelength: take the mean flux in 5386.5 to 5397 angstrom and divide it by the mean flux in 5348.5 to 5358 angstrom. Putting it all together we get 0.9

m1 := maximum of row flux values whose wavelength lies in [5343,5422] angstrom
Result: 18.39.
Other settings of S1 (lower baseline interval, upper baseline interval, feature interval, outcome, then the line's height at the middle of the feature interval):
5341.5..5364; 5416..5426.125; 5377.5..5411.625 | -1.34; 13.2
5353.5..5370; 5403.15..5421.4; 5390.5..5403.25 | -0.37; 13.8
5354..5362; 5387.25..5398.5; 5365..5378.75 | -1.67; 11.9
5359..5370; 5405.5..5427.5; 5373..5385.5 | -0.08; 13.1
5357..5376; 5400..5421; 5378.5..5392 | 1.20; 13.6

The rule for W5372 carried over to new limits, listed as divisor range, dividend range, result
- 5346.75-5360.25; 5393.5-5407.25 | 1.13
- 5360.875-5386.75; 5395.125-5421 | 1.12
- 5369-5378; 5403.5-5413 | 1.16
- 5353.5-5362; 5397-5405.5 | 1.38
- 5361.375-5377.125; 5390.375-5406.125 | 1.11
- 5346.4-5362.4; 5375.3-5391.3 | 0.95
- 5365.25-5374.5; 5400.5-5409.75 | 1.11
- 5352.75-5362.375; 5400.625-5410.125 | 1.26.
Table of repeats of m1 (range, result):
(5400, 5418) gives 17.46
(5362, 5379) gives 15.1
